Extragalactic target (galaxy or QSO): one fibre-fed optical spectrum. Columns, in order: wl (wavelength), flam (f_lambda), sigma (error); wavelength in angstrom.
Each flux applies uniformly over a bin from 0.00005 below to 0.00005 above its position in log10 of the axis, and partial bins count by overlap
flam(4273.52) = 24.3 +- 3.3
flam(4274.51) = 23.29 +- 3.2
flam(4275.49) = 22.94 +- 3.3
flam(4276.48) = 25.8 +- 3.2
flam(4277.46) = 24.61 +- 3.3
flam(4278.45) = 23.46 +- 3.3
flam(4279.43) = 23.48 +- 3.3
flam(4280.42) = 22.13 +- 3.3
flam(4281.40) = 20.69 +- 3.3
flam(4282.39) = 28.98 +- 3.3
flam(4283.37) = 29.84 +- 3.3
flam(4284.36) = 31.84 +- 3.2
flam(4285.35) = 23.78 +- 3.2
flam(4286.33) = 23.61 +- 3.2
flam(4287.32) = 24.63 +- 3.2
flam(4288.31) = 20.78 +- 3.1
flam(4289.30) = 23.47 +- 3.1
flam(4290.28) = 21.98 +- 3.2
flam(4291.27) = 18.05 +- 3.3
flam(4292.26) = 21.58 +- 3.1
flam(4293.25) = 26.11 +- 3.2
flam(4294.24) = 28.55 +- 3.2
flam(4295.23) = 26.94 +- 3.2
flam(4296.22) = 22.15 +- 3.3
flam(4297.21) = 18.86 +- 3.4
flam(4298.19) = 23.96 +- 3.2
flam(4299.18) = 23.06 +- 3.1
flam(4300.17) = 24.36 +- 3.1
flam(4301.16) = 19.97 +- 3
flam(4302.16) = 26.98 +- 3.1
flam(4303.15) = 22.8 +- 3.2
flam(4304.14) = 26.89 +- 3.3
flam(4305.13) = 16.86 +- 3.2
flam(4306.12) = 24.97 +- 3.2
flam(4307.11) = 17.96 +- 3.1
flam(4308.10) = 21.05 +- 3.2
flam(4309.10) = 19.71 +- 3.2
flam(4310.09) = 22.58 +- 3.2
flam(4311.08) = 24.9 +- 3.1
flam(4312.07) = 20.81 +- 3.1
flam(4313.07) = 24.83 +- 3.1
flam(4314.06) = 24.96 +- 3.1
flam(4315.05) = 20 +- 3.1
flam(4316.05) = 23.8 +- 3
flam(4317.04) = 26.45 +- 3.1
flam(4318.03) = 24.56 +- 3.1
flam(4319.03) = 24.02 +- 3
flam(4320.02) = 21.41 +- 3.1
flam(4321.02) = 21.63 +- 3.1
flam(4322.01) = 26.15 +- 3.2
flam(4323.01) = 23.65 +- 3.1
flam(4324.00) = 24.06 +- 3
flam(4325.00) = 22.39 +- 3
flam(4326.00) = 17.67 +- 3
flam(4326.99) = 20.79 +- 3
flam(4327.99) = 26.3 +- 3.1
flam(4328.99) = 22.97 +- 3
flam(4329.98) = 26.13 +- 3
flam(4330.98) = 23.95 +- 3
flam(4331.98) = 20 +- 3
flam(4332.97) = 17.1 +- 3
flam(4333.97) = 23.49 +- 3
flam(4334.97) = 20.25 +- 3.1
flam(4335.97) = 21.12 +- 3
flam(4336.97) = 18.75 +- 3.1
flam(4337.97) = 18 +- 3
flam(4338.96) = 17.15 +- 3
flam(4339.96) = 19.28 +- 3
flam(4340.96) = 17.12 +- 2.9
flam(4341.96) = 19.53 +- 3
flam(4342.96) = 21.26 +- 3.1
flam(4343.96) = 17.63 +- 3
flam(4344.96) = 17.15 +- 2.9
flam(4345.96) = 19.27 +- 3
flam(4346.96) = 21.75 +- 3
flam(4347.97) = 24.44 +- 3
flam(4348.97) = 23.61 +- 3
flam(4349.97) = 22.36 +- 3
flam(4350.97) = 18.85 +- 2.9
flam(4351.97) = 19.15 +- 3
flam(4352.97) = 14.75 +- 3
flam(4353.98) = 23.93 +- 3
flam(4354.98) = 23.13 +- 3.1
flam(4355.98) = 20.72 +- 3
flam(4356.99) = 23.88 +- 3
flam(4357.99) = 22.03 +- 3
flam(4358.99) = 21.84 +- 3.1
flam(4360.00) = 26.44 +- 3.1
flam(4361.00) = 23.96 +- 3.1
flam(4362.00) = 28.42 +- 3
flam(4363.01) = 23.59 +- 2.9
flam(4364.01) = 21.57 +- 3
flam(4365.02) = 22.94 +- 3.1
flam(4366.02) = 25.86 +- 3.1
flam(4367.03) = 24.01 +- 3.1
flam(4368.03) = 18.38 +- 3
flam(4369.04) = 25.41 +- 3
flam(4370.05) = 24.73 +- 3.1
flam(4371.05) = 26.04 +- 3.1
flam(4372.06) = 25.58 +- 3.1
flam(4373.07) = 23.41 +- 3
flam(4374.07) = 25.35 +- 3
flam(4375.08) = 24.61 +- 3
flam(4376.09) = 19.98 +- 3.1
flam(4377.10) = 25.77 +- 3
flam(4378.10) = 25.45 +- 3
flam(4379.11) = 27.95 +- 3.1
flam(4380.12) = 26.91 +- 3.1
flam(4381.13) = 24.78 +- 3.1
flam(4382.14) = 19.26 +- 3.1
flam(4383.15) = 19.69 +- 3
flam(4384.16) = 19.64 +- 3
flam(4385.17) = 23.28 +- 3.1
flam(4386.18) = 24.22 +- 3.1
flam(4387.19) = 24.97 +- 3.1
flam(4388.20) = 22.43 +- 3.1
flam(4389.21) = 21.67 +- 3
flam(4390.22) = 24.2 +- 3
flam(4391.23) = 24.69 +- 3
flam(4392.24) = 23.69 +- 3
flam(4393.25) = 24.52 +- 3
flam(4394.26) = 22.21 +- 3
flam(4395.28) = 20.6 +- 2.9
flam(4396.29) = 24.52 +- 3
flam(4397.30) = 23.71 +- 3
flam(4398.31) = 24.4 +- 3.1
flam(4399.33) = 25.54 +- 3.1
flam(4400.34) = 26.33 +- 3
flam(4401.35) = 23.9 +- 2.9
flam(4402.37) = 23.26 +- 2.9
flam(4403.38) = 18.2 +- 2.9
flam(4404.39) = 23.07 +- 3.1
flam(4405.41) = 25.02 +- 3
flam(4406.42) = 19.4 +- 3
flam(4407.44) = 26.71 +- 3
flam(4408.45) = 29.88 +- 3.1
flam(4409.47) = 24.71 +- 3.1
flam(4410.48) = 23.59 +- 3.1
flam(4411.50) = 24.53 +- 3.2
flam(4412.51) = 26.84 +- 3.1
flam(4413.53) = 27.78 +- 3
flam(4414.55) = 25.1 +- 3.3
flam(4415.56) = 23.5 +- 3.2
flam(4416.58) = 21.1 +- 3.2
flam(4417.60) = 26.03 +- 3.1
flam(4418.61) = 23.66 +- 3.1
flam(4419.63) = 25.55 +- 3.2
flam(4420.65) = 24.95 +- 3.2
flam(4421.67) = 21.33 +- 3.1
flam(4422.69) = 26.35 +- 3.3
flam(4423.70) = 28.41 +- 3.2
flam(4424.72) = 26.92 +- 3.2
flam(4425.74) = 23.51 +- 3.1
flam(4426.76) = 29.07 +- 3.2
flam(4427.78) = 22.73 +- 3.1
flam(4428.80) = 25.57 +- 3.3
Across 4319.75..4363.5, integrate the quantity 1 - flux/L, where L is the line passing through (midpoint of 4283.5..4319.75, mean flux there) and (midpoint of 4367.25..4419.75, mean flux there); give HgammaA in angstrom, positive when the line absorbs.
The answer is 3.8 angstrom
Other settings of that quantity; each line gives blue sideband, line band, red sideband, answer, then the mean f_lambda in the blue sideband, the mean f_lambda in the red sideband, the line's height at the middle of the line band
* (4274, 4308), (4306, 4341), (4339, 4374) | 1.4 angstrom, 23.7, 22.1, 22.9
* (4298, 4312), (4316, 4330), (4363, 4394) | -0.4 angstrom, 22.5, 23.7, 22.8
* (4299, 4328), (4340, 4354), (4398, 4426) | 2.1 angstrom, 22.8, 24.6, 23.4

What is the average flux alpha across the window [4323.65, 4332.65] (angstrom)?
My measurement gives 22.6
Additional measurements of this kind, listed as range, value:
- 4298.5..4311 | 22.4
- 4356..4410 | 23.8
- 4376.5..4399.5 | 23.6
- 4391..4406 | 23.5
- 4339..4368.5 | 21.6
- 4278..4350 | 22.5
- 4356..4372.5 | 23.9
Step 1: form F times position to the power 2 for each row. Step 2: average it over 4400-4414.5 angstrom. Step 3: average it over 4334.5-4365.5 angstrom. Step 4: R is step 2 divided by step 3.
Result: 1.19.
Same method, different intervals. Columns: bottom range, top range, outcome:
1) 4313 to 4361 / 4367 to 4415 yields 1.13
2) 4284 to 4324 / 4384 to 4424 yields 1.09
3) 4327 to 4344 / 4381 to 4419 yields 1.18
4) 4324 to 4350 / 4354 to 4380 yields 1.18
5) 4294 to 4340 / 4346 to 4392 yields 1.06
